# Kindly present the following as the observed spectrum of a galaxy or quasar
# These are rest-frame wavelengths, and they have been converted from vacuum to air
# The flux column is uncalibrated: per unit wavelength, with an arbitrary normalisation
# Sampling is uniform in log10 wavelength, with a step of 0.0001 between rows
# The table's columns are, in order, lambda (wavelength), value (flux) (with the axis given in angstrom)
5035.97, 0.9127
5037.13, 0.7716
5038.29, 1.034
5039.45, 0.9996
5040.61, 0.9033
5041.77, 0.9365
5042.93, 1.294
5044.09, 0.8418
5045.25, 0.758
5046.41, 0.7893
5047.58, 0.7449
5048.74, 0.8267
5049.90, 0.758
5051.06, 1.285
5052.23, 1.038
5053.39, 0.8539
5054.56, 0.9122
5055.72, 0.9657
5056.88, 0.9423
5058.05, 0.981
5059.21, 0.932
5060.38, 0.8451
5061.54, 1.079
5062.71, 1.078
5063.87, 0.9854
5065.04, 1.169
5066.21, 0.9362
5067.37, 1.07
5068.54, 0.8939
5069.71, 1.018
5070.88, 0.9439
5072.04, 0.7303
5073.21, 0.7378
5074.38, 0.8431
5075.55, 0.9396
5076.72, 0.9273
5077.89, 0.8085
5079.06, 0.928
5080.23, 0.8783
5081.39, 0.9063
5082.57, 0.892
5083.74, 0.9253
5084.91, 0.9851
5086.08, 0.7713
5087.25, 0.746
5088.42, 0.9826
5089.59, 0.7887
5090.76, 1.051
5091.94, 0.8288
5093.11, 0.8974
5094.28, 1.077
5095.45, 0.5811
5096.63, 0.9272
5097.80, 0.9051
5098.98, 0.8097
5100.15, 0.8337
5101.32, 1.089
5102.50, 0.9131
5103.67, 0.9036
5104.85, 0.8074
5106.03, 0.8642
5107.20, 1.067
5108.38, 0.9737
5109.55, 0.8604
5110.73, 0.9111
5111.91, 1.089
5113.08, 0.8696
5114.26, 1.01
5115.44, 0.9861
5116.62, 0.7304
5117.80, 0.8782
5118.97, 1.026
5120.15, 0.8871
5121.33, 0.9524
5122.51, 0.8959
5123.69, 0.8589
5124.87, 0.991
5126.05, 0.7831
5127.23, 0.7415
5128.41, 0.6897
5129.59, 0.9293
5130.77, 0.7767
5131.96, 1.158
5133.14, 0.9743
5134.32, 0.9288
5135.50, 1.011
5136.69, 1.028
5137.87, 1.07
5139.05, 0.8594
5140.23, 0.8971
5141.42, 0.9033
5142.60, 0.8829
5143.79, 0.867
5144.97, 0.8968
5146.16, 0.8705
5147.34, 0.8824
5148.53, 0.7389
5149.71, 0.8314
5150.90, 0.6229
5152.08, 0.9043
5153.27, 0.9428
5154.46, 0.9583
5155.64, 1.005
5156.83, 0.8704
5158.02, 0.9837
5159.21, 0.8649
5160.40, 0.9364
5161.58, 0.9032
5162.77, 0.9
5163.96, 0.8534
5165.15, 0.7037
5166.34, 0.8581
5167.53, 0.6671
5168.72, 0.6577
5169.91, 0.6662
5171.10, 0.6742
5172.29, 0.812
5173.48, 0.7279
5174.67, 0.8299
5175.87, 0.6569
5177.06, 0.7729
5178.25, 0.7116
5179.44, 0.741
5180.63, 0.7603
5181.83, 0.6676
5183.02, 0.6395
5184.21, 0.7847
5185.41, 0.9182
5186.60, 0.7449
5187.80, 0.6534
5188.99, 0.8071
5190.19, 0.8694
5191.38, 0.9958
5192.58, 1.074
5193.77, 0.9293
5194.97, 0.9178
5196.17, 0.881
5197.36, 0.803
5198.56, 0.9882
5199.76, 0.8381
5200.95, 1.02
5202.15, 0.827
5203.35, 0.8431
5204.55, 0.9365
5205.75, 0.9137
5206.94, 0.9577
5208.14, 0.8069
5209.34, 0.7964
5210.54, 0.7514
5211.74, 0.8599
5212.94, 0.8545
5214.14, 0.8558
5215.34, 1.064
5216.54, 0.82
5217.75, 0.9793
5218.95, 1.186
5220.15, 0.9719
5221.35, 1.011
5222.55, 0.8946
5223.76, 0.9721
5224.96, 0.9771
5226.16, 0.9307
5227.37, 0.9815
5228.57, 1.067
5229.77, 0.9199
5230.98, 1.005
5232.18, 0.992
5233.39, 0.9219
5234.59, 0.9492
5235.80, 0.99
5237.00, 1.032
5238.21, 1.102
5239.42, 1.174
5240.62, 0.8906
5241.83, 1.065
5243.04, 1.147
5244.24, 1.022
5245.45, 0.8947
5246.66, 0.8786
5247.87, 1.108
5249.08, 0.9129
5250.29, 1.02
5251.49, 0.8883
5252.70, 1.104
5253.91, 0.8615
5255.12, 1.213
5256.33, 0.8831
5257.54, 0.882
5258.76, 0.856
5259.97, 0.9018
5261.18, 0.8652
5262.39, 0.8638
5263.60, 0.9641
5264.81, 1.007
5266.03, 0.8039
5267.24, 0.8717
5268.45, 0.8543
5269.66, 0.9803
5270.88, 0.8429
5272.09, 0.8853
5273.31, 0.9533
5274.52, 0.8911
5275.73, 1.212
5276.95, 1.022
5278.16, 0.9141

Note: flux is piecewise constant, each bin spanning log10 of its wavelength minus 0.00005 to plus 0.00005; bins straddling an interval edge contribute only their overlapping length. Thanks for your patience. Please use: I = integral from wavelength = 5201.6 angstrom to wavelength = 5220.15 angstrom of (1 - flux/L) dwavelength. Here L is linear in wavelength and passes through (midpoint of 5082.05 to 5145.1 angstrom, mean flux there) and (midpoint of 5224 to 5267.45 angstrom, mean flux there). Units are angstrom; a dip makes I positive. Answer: 1.1 angstrom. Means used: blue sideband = 0.907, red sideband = 0.972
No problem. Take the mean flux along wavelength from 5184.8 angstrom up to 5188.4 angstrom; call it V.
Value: 0.772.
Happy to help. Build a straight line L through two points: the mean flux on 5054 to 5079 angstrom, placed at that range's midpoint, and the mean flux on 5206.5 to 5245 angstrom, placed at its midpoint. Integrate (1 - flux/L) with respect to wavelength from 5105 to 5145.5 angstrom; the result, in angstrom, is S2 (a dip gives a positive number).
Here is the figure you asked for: 1.36 angstrom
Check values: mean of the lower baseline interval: 0.94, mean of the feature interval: 0.918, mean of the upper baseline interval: 0.967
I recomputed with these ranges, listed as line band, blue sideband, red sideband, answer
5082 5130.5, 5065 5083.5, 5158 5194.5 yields -1.3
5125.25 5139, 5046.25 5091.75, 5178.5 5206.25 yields -0.5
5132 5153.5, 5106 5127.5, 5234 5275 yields 0.6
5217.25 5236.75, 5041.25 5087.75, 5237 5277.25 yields -0.6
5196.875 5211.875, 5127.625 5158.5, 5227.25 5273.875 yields 1.0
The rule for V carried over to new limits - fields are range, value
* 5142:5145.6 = 0.882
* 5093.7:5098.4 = 0.871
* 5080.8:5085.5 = 0.927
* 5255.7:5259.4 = 0.874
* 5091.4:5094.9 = 0.934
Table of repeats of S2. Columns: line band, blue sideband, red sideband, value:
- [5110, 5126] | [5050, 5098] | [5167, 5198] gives -1.0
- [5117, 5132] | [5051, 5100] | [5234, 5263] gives 0.9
